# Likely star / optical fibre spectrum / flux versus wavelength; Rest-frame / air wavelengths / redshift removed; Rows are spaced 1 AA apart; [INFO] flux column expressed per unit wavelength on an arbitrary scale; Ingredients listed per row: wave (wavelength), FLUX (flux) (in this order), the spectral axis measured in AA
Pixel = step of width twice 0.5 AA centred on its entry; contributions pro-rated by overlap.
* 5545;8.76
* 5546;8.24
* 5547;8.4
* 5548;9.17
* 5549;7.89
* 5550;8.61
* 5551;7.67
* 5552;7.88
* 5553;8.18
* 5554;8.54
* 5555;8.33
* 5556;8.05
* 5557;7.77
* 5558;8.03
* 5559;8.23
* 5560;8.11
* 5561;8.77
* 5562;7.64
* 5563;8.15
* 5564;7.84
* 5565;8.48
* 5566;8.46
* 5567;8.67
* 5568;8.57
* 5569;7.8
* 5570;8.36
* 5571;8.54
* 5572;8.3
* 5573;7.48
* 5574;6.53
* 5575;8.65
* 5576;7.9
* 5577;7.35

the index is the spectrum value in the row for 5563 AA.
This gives 8.15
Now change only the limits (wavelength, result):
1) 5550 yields 8.61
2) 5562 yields 7.64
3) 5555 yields 8.33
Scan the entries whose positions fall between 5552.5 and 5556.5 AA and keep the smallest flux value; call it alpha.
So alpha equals 8.05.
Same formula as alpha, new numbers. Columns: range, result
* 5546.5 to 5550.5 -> 7.89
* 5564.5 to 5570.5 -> 7.8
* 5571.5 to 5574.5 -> 6.53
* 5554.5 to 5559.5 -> 7.77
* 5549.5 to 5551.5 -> 7.67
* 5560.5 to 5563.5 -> 7.64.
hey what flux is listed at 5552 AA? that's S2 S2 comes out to 7.88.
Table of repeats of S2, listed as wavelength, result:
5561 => 8.77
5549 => 7.89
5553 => 8.18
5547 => 8.4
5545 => 8.76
